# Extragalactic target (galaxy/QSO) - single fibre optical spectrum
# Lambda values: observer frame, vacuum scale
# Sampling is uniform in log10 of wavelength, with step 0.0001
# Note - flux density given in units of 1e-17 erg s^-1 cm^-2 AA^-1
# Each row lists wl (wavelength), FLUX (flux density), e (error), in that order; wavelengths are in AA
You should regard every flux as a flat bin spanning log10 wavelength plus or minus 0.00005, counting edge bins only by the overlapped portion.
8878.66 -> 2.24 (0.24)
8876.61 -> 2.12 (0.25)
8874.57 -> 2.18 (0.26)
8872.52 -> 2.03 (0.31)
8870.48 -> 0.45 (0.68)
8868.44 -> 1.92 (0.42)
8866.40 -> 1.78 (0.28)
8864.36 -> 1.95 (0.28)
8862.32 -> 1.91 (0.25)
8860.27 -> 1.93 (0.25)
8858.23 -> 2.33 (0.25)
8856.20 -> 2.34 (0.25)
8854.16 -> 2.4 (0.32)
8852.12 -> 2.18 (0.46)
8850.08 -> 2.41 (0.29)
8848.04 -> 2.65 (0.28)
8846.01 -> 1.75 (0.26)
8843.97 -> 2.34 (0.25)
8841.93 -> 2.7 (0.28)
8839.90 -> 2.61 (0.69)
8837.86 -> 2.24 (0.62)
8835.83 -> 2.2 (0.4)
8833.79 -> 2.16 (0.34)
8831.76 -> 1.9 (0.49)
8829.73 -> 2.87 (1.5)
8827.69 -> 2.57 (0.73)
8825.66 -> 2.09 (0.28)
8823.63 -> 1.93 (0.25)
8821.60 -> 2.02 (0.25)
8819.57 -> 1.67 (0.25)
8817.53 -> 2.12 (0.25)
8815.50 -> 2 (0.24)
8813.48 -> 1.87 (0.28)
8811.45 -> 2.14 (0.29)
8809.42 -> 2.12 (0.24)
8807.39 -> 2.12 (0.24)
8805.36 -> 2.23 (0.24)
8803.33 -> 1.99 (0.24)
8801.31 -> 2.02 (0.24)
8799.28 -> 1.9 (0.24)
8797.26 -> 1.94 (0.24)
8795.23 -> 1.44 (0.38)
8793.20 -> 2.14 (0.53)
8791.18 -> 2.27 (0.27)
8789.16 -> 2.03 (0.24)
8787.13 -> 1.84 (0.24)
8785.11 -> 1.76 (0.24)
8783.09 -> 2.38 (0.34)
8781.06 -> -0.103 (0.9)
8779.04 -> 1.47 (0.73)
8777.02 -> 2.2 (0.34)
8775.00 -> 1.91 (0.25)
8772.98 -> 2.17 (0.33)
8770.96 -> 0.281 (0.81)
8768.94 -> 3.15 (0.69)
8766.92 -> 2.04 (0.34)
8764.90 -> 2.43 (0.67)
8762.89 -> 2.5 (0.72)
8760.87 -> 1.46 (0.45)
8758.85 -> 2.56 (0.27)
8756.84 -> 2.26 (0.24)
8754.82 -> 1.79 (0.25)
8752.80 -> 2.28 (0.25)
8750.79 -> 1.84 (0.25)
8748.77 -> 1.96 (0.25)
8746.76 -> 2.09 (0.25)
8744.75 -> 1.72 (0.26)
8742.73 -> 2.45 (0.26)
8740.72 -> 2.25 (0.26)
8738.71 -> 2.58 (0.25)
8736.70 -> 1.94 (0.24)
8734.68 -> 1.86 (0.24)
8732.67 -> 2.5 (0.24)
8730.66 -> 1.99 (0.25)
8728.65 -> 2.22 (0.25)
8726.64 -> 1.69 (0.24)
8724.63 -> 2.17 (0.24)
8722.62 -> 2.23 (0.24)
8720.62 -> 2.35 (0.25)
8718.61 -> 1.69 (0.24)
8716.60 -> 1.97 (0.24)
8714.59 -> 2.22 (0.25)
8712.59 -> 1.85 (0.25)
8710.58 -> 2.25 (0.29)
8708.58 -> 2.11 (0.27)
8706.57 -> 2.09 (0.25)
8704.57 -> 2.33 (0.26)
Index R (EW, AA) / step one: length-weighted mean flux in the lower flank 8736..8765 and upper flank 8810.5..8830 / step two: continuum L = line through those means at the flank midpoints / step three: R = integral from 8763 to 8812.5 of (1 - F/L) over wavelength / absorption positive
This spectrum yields 4.53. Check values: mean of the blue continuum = 2.13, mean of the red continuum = 2.1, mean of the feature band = 1.92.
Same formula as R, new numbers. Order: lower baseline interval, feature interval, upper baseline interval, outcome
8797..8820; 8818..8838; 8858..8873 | -2.4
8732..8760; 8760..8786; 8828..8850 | 4.5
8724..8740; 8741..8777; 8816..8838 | 1.2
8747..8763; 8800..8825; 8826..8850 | 2.7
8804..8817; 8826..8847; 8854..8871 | -3.5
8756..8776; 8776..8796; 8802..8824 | 3.0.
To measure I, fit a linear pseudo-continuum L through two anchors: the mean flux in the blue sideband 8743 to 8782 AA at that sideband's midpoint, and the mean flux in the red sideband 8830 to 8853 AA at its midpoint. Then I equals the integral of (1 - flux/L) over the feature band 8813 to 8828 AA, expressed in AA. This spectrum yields 1.27 AA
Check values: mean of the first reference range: 1.91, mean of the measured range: 2.02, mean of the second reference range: 2.31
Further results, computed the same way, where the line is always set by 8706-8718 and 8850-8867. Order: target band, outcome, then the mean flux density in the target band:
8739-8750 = -0.2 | 2.12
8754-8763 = 0.0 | 2.08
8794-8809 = 1.1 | 1.96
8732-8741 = -0.6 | 2.21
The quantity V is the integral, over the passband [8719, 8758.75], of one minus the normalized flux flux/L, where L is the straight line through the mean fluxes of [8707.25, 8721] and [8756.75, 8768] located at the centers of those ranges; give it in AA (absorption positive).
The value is 0.3 AA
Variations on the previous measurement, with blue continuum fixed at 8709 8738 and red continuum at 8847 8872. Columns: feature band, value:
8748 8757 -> 0.2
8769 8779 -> 1.4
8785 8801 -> 0.9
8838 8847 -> -1.4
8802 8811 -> -0.3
